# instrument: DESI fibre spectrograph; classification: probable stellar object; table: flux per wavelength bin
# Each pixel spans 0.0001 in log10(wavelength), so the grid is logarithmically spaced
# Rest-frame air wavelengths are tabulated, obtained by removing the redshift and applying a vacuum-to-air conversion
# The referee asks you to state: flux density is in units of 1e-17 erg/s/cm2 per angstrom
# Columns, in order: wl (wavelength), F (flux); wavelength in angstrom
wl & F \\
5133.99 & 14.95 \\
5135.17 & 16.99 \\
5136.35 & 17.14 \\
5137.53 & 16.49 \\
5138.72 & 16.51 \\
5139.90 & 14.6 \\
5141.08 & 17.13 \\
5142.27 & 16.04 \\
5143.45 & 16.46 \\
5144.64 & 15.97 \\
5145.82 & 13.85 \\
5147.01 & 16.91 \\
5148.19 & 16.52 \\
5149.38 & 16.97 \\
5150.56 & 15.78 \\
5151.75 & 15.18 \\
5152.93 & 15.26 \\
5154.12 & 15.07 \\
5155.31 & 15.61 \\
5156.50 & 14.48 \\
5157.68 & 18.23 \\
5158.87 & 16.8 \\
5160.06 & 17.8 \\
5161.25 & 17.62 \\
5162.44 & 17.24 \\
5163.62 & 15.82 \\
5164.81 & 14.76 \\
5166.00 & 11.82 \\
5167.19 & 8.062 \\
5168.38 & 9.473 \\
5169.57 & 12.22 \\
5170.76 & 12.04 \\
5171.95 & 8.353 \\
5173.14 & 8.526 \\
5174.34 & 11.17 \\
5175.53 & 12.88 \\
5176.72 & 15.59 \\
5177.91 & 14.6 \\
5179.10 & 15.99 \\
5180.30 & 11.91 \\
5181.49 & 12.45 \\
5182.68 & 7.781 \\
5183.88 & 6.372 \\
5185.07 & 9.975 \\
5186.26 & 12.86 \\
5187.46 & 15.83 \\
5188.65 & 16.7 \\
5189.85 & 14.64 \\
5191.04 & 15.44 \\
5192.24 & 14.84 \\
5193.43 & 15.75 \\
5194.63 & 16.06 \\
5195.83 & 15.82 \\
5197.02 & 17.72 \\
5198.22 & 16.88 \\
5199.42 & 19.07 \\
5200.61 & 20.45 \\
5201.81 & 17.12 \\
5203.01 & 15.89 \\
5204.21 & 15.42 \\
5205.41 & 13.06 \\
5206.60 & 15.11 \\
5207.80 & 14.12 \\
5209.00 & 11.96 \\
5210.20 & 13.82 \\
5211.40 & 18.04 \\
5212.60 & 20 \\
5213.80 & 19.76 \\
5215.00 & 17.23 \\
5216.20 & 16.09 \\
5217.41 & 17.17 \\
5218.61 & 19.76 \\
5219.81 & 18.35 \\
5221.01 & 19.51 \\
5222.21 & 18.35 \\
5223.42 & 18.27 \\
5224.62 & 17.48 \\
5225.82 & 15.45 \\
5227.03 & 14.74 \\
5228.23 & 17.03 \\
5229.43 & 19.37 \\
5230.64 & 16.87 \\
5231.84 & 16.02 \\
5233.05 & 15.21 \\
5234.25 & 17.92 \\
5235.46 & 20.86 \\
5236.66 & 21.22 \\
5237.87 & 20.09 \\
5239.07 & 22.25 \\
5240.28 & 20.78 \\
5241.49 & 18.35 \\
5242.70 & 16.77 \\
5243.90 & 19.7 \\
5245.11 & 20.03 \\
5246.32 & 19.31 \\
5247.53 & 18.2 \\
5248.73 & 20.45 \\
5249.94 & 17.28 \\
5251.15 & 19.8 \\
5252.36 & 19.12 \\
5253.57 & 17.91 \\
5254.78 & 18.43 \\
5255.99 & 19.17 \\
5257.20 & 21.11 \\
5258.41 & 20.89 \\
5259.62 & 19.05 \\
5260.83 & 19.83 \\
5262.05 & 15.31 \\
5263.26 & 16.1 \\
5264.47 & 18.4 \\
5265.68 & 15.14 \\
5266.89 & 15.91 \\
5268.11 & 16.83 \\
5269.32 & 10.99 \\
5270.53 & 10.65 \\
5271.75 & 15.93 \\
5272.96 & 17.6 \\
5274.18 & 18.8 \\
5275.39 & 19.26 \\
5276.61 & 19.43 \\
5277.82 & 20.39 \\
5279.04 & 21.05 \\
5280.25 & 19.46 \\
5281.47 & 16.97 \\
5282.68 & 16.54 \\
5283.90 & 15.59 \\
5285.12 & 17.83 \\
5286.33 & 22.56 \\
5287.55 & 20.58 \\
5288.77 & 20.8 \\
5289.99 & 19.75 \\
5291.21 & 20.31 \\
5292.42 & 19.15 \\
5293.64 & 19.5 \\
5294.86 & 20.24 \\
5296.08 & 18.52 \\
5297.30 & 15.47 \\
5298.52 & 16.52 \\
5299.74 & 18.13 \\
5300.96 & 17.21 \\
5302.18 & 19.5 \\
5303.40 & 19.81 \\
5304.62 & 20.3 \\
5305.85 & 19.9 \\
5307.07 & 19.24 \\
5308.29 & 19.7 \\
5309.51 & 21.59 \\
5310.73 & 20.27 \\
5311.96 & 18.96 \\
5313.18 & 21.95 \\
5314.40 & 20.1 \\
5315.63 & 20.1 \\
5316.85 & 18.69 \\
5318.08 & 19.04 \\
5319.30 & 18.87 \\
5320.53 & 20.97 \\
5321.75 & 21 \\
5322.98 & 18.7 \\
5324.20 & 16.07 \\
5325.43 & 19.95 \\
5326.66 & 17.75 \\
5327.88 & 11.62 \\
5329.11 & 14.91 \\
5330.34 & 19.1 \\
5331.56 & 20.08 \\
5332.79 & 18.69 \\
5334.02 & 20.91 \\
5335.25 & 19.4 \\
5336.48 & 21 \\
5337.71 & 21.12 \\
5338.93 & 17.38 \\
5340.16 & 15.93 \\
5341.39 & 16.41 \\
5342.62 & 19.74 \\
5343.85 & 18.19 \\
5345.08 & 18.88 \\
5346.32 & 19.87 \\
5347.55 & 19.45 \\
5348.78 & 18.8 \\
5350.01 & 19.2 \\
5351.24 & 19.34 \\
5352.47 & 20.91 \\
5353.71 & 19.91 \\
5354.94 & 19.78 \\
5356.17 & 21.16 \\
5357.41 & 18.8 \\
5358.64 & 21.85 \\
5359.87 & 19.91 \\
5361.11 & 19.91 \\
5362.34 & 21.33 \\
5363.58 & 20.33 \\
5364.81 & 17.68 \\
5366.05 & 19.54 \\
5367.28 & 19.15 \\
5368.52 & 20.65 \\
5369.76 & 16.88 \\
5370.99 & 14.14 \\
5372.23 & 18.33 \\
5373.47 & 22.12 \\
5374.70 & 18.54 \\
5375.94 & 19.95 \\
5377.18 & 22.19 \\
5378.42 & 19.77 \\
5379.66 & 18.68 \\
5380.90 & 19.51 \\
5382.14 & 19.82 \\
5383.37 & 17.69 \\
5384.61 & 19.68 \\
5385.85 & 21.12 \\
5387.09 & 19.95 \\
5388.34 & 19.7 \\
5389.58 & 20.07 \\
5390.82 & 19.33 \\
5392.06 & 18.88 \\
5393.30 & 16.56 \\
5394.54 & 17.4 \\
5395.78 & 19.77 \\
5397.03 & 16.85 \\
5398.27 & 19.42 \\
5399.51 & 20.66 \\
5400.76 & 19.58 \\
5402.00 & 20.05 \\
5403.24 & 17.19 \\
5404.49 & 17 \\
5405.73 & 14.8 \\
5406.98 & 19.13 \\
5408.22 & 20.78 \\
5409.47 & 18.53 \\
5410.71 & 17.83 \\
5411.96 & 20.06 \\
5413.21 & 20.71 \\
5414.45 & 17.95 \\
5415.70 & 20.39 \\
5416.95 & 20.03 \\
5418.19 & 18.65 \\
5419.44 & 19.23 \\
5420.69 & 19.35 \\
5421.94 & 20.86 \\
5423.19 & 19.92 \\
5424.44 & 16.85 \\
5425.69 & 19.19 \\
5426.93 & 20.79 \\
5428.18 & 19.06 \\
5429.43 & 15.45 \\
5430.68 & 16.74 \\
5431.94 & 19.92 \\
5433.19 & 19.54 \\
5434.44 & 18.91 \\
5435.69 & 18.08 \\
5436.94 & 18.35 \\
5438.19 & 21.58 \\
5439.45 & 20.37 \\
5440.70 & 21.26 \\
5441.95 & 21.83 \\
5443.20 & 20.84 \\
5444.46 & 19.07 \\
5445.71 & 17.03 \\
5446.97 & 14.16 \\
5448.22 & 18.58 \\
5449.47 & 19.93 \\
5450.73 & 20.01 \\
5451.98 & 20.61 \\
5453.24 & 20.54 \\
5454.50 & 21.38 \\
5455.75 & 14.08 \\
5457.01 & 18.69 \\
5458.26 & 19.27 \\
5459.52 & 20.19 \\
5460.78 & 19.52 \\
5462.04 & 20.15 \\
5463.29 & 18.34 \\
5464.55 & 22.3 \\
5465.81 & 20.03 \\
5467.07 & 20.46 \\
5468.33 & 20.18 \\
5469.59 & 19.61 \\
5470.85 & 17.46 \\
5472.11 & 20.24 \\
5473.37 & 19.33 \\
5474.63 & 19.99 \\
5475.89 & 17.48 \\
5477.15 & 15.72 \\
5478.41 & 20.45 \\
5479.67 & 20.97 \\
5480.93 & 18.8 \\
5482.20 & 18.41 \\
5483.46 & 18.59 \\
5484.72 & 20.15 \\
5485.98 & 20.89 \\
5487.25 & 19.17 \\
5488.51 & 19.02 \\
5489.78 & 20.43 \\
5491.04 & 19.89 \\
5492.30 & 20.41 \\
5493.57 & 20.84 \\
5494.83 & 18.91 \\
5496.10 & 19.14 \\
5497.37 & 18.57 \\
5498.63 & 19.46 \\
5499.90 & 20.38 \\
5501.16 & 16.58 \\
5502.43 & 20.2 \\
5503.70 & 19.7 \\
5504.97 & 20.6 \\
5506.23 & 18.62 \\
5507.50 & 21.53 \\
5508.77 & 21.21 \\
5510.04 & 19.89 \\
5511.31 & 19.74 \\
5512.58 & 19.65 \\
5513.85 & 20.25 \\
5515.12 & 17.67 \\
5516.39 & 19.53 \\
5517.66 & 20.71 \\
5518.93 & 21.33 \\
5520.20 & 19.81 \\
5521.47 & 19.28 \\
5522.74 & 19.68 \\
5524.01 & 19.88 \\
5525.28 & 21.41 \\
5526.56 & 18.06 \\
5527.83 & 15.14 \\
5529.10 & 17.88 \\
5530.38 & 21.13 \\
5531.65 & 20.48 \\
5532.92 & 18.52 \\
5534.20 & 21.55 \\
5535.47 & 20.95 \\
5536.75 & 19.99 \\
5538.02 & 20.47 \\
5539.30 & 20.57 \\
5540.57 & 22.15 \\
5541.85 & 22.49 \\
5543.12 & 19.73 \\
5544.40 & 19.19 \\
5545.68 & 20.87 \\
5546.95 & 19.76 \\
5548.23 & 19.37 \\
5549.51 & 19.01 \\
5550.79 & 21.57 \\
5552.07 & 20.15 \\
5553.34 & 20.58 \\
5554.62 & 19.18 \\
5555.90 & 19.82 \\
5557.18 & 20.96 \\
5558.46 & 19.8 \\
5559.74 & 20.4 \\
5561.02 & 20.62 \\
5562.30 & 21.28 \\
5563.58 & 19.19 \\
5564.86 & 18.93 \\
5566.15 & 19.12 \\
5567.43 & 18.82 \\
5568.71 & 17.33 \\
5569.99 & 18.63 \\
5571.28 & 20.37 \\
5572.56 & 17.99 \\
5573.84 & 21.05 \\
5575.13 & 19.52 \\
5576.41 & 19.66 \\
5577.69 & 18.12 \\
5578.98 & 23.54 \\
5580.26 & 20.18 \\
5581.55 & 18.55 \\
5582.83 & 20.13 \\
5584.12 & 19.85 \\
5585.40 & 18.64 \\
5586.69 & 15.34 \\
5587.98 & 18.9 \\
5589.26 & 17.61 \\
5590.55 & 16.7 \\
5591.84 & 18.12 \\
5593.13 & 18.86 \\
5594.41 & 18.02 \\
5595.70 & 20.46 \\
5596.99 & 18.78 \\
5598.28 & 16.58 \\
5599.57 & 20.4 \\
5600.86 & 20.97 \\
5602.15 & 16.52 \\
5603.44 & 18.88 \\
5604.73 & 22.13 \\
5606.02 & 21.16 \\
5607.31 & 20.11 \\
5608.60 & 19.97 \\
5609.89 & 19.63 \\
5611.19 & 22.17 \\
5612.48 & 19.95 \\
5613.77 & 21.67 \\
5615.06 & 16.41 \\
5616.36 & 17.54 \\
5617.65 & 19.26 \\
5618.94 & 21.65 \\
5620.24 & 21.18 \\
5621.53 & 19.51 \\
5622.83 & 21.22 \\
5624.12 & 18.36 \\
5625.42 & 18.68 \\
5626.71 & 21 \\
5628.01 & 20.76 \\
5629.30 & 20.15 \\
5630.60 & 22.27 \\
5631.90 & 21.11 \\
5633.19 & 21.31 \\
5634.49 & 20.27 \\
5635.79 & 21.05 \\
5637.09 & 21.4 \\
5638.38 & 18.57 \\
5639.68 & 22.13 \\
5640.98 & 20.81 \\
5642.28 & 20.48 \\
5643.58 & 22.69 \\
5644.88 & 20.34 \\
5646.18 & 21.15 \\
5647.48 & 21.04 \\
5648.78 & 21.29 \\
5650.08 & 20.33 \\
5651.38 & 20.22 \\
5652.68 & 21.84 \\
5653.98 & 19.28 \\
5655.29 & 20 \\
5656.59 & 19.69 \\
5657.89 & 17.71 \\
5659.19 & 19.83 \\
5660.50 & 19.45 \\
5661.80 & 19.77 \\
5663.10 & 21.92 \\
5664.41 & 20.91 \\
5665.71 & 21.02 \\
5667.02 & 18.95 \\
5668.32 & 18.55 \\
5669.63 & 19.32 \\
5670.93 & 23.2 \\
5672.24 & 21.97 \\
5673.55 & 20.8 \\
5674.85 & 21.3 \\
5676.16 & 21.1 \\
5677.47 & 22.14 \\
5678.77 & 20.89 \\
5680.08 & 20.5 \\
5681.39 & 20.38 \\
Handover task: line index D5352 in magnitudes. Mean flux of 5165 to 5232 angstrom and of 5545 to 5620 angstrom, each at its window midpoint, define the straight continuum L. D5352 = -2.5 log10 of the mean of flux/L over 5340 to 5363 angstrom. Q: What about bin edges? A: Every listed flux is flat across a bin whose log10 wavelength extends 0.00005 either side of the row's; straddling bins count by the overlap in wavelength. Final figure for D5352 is -0.16 mag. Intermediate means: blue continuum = 15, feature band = 19.5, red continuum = 19.5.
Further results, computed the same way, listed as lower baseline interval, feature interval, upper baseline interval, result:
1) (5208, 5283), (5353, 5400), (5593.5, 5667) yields -0.04 mag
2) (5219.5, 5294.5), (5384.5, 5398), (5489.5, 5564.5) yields 0.01 mag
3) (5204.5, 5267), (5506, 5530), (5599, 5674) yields 0.00 mag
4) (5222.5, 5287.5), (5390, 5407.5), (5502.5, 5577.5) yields 0.04 mag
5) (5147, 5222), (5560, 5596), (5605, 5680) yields 0.03 mag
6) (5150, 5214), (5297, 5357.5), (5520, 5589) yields -0.15 mag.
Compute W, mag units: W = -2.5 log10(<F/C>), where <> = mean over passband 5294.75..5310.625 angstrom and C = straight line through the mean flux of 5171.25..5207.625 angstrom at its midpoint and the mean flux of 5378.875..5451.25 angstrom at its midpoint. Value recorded -0.14 mag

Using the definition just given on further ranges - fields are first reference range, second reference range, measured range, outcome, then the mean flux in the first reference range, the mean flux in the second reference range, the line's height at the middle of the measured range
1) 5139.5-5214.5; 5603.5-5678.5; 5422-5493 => -0.06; 14.8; 20.5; 18.2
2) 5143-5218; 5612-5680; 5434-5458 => -0.07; 14.8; 20.5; 18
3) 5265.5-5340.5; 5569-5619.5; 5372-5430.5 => -0.02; 18.6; 19.3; 18.8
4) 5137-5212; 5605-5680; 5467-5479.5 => -0.04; 14.6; 20.5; 18.4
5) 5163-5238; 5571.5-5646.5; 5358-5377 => -0.14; 15.3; 19.8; 17.1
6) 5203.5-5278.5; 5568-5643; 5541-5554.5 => -0.05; 17.7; 19.7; 19.4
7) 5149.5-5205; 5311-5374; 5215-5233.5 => -0.11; 14.4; 19.1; 15.7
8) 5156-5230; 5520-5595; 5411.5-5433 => -0.07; 15.1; 19.6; 17.9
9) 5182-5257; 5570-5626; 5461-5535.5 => -0.05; 17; 19.4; 18.8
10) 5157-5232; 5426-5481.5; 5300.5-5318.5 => -0.17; 15.2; 19.3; 17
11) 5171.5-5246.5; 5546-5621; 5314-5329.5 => -0.07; 16.1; 19.5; 17.2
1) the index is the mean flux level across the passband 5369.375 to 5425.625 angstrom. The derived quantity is 19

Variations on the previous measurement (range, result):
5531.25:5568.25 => 20.2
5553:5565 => 20.1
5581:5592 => 18.2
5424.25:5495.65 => 19.3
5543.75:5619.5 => 19.5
